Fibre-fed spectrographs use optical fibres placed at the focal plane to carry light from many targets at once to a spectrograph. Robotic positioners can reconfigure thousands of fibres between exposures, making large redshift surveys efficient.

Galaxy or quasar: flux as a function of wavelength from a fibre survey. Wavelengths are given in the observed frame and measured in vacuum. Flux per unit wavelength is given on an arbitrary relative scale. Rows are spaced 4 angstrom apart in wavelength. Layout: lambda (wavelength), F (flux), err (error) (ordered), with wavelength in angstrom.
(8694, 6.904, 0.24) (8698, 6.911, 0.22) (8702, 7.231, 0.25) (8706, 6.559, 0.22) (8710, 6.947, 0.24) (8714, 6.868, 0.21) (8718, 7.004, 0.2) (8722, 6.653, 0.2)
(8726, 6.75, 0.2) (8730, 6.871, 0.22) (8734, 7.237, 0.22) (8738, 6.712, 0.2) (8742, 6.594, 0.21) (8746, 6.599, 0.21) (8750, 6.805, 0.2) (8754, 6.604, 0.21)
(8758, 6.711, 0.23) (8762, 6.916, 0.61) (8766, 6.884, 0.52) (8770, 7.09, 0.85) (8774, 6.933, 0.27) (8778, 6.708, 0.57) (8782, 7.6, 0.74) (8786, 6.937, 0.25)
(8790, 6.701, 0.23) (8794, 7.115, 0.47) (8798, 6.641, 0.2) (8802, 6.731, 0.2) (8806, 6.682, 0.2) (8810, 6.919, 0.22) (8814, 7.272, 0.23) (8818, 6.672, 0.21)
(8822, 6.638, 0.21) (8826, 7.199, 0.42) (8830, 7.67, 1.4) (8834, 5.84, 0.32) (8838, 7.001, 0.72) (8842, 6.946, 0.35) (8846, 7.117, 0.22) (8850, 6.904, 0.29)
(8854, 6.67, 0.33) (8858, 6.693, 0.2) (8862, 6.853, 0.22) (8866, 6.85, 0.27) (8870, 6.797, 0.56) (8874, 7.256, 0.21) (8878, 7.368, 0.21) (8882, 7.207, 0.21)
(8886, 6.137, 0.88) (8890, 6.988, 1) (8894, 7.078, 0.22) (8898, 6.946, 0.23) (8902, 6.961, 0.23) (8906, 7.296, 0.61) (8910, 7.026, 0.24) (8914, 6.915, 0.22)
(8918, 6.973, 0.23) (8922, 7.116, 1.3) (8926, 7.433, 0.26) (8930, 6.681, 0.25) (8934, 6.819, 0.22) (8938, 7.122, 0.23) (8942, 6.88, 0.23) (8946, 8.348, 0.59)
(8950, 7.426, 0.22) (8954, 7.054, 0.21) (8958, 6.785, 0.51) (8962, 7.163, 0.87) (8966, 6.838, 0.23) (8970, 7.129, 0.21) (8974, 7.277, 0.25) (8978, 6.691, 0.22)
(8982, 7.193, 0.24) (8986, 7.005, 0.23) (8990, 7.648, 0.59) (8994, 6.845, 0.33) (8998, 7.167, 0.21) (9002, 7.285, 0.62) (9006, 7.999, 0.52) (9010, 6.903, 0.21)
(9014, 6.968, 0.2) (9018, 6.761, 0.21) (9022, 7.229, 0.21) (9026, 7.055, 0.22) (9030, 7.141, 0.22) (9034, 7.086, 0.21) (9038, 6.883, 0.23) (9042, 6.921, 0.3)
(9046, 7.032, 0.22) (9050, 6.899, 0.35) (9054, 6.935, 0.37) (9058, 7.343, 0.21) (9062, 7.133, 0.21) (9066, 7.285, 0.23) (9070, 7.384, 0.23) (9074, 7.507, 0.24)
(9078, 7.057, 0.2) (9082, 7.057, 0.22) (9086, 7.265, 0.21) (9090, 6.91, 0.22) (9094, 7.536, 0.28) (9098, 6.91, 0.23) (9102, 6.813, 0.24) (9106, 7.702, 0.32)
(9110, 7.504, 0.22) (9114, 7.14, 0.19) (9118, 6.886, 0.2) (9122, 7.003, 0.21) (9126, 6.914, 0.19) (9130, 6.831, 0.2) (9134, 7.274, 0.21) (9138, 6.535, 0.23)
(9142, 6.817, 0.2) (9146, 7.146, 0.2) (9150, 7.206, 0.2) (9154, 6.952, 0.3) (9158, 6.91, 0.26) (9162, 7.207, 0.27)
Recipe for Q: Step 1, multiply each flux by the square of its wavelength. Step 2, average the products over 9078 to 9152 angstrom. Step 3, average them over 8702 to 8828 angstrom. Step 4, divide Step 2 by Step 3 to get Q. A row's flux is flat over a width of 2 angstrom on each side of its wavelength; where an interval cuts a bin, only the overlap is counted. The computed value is 1.1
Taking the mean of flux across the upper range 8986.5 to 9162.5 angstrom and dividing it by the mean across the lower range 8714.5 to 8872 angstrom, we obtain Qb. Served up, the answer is 1.0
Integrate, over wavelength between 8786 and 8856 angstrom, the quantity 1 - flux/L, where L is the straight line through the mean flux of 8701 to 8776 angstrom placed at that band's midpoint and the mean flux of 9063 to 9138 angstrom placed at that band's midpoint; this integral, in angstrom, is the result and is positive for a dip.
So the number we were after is 0.4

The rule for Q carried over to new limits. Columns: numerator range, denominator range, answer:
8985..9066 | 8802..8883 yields 1.07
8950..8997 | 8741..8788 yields 1.08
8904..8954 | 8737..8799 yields 1.08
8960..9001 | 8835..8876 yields 1.06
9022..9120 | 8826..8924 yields 1.07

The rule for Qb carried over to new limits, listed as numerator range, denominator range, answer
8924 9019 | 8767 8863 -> 1.04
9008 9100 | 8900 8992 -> 1.00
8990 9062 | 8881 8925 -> 1.02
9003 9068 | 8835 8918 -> 1.02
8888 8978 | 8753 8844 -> 1.03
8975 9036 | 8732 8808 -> 1.04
